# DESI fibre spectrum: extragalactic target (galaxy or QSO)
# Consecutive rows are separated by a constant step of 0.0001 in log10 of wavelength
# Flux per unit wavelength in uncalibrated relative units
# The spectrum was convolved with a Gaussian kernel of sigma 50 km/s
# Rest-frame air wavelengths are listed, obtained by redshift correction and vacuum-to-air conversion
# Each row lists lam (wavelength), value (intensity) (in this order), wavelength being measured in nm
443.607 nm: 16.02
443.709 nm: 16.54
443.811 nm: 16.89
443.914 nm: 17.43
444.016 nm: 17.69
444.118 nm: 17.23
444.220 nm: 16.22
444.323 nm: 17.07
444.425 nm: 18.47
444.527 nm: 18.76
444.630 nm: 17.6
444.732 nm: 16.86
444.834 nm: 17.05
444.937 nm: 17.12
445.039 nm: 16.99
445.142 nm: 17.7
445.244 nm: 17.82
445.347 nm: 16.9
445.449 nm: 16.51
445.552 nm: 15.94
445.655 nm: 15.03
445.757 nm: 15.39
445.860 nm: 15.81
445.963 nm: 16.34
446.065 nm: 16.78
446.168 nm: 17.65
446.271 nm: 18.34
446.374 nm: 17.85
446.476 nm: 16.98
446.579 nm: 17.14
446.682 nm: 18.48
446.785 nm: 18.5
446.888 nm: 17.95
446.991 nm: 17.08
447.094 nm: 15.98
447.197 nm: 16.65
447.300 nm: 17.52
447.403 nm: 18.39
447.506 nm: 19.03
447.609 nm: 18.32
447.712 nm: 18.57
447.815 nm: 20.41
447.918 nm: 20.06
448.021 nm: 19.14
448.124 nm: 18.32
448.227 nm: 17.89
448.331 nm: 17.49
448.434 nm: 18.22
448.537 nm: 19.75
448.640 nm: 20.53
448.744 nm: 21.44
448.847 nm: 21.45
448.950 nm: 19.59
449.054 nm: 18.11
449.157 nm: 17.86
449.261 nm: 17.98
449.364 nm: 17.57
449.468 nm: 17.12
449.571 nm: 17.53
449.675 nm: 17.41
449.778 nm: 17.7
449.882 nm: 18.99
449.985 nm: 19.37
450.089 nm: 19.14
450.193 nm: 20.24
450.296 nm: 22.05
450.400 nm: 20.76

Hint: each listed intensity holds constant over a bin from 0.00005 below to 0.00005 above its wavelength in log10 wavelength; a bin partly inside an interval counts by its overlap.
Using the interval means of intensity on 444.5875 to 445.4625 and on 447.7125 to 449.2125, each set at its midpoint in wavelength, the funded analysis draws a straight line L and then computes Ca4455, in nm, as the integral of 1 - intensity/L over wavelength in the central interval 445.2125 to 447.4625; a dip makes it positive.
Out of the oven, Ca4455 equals 0.12 nm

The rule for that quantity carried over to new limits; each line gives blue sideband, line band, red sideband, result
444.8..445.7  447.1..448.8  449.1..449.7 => -0.15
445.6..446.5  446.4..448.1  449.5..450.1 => -0.09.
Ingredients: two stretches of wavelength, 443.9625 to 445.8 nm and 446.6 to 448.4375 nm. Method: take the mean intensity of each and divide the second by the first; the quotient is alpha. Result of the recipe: 1.1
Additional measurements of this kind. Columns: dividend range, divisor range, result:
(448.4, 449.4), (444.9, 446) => 1.17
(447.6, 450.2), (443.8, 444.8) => 1.08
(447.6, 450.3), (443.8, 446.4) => 1.11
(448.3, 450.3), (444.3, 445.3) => 1.08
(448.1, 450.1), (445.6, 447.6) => 1.08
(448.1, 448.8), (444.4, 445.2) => 1.09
